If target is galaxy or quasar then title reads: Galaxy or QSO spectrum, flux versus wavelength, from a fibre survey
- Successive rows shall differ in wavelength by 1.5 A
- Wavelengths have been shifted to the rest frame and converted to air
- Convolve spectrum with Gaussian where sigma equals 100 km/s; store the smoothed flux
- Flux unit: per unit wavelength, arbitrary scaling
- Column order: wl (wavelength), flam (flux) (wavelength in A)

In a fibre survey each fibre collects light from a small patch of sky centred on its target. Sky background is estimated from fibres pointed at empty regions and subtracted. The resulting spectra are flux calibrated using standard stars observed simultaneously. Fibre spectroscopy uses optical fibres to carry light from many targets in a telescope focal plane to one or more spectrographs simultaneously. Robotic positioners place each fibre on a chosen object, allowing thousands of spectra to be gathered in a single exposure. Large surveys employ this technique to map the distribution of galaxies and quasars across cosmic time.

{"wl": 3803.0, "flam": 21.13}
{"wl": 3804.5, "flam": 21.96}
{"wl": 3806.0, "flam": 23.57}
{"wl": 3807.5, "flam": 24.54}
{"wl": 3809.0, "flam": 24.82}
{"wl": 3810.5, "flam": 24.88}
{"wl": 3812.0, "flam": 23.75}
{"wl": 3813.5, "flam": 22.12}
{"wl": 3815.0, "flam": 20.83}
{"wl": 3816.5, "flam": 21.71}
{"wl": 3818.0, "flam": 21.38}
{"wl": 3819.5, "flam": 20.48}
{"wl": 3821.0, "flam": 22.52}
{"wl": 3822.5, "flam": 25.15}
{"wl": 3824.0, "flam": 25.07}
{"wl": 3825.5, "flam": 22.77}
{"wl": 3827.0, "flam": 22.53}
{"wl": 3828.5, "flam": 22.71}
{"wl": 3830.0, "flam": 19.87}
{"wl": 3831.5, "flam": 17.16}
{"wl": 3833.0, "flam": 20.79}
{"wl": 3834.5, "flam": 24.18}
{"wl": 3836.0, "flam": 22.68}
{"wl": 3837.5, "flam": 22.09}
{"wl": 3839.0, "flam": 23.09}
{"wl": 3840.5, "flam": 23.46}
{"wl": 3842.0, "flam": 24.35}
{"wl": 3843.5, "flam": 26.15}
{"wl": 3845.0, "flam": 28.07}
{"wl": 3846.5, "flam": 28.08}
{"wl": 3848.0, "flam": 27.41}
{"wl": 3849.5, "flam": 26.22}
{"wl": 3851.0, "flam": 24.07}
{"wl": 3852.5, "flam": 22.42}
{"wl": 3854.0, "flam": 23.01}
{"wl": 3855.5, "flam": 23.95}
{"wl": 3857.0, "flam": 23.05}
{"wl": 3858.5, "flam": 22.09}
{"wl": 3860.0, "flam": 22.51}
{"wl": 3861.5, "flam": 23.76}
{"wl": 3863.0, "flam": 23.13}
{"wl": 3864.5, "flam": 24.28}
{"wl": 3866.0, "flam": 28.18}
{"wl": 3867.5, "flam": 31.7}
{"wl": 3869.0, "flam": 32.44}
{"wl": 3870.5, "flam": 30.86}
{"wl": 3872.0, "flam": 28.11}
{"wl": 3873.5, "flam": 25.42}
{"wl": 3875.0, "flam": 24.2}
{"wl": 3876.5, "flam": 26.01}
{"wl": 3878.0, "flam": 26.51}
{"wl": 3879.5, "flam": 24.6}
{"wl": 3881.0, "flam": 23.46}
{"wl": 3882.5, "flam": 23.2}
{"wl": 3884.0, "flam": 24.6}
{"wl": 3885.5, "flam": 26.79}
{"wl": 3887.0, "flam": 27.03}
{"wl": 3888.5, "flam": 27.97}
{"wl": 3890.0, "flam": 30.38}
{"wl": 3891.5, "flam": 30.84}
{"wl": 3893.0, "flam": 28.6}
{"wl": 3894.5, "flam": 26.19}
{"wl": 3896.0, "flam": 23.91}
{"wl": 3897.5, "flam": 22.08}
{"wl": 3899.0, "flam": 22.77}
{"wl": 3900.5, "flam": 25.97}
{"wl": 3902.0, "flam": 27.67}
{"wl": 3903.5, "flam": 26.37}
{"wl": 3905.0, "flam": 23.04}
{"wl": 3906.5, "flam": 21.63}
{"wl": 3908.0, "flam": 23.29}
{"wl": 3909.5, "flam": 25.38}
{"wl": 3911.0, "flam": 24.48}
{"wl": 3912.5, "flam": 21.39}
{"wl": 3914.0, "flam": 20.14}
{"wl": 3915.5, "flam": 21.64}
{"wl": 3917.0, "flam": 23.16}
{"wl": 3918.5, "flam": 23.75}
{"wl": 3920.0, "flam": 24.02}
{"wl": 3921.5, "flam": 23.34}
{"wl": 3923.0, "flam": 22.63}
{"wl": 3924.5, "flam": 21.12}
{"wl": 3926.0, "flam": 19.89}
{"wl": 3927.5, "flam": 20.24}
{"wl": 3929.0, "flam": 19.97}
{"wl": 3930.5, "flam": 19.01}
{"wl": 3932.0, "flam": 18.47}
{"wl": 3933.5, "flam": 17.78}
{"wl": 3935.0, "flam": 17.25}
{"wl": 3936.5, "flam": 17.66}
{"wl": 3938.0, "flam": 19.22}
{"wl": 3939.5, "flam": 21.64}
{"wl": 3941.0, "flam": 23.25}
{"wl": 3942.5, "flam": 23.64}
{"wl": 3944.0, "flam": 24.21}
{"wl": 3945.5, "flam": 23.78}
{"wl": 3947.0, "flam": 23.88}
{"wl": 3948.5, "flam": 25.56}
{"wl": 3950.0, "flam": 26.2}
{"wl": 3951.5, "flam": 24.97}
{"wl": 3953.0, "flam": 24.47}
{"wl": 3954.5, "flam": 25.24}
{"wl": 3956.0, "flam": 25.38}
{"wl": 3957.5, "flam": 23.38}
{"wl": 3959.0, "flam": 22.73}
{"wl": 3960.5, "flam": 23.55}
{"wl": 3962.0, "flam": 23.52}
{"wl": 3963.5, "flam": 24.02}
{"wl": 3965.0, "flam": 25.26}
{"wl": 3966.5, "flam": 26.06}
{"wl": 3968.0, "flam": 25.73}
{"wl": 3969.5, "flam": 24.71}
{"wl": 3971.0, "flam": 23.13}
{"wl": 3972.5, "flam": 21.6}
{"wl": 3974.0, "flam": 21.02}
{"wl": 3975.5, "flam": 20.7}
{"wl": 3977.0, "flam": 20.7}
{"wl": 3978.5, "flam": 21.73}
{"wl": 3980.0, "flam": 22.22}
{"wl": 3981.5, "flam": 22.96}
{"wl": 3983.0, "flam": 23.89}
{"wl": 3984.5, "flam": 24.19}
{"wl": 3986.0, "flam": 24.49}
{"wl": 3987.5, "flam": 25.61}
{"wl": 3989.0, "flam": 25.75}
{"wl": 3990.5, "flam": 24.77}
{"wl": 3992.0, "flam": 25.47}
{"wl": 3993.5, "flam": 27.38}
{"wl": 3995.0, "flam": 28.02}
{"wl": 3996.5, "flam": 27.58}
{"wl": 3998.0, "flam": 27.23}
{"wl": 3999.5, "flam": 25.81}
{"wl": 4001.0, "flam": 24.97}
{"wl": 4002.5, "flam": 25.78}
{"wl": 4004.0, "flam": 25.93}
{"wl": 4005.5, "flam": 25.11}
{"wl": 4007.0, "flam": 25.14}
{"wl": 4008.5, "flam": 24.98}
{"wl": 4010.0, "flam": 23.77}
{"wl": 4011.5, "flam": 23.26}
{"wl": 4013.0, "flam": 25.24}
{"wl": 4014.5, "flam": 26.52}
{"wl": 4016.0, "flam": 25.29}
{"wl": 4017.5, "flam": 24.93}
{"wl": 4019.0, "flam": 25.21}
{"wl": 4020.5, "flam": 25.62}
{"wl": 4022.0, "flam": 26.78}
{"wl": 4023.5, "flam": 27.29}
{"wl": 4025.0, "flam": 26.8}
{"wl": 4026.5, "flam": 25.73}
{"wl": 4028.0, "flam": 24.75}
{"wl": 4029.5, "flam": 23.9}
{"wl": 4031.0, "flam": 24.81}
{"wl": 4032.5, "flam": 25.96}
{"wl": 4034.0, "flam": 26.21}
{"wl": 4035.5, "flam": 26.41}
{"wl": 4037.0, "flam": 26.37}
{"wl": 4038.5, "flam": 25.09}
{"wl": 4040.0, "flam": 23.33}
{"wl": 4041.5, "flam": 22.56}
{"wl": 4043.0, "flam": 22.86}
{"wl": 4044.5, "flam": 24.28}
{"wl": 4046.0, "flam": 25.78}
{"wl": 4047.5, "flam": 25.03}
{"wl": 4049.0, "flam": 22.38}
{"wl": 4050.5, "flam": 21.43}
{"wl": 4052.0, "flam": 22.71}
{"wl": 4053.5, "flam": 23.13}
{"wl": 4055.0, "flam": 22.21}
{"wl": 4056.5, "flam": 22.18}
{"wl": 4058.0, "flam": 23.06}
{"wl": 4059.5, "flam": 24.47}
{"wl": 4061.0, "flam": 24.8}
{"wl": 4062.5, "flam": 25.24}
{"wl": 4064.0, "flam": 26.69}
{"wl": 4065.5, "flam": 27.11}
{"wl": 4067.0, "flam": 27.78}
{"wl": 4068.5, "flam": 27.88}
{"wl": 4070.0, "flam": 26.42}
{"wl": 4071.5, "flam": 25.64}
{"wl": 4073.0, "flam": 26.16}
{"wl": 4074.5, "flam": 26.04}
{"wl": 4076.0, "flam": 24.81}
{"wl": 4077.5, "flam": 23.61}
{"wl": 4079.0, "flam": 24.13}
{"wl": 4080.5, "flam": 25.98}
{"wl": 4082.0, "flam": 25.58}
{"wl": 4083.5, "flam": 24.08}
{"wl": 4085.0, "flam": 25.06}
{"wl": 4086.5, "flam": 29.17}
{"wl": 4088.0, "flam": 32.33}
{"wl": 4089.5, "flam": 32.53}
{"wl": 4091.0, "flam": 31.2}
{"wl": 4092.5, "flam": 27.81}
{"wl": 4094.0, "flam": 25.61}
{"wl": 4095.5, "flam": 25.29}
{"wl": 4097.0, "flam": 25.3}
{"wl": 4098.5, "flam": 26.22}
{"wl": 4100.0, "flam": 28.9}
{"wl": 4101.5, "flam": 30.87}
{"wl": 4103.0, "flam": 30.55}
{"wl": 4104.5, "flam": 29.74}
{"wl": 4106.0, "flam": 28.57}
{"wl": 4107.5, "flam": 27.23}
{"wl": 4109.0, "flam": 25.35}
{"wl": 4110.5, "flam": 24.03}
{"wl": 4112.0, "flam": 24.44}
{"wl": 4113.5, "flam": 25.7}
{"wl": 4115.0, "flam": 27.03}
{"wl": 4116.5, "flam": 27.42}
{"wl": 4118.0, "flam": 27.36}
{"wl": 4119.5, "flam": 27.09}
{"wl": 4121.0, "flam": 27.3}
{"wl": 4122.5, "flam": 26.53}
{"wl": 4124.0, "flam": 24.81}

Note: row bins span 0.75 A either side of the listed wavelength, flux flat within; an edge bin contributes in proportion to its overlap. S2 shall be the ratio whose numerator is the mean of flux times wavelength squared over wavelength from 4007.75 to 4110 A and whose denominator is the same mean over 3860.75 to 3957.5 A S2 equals 1.15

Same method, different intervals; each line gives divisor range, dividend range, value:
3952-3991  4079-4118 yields 1.23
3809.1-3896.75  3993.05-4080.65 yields 1.12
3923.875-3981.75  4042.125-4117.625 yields 1.24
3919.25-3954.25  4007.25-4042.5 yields 1.20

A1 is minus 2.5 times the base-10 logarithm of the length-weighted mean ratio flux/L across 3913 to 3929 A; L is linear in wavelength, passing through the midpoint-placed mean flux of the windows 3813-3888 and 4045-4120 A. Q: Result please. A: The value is 0.14 mag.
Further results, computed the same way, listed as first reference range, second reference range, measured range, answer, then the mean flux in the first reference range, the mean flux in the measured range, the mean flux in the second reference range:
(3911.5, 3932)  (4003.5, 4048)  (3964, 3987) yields 0.01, 21.5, 23.3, 25.2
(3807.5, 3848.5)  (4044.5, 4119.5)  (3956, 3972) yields 0.03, 23.3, 24.2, 26.2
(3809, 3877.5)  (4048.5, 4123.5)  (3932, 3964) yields 0.10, 24.2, 22.8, 26.3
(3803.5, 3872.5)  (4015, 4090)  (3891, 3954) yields 0.07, 24.1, 22.9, 25.3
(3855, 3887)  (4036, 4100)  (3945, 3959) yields 0.04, 25.7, 24.7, 25.5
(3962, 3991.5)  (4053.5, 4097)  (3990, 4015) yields -0.06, 23.6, 25.7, 26.1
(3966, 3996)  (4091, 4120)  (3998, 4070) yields 0.02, 24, 25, 27.2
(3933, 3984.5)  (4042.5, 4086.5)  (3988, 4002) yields -0.12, 23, 26.3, 24.8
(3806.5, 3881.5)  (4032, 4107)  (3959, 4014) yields 0.04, 24.3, 24.5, 25.9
